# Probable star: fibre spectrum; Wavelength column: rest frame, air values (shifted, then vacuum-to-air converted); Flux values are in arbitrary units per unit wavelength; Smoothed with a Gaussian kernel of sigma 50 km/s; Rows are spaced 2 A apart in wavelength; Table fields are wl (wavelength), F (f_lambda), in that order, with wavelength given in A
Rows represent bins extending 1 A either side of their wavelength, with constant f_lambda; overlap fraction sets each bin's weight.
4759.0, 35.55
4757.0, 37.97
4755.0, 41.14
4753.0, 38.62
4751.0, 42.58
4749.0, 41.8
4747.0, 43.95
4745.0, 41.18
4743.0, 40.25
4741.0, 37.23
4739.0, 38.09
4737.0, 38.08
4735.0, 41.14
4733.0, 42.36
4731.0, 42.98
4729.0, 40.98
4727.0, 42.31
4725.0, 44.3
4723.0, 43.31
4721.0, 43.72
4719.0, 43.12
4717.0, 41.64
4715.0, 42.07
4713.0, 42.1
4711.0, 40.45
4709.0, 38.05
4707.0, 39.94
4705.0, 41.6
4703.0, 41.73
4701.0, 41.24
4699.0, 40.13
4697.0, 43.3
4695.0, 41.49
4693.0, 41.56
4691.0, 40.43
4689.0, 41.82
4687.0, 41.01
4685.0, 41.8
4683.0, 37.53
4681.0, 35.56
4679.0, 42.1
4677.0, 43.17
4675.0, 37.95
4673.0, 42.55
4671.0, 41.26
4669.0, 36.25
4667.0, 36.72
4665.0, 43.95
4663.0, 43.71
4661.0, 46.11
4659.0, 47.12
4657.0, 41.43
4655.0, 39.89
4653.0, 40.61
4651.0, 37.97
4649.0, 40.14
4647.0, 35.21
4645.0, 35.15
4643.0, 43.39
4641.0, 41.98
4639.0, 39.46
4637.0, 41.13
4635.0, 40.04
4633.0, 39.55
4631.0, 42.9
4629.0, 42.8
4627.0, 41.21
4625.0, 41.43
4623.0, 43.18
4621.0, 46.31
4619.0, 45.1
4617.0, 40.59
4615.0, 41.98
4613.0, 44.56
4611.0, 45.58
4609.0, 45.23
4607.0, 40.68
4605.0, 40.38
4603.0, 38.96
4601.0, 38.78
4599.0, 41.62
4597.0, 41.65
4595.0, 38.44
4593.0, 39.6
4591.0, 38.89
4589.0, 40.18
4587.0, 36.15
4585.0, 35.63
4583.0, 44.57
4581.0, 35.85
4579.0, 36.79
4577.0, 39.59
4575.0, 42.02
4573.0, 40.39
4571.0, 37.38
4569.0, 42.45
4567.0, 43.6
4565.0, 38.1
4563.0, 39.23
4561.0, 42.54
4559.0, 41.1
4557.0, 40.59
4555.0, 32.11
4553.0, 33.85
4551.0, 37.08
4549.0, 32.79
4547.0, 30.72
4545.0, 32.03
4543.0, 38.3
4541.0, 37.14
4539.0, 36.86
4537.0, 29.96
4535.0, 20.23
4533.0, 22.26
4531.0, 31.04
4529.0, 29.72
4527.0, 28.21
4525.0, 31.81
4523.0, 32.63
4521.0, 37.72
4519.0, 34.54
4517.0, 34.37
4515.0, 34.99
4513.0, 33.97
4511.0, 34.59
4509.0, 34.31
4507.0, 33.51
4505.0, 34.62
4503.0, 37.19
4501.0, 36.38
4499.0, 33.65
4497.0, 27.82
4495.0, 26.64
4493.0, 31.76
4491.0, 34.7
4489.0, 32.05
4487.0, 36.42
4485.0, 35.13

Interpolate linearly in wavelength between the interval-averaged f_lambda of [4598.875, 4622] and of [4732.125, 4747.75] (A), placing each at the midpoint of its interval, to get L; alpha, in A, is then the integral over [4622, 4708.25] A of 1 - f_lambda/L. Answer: 1.4 A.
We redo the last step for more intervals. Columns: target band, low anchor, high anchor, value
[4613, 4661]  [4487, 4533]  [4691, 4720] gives -3.9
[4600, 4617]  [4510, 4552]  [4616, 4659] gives -1.4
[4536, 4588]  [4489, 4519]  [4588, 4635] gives 0.5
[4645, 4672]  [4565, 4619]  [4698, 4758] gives 0.1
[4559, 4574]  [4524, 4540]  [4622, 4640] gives -3.4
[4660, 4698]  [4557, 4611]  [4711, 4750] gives 0.1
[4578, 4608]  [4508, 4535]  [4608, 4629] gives 0.9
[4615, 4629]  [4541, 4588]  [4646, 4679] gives -1.1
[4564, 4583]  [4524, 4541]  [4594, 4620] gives -2.0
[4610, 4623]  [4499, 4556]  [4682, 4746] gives -2.5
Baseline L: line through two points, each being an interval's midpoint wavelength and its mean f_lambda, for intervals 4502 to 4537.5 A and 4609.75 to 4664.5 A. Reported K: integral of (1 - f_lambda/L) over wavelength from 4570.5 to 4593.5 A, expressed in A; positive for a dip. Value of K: -1.07 A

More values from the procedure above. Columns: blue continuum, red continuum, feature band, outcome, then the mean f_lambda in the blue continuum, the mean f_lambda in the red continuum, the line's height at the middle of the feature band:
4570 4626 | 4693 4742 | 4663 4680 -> 0.2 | 40.8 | 41.3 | 41.1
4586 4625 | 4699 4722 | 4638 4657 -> 0.9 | 41.5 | 41.4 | 41.4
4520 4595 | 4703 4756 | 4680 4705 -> -0.3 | 36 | 41.3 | 40.1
